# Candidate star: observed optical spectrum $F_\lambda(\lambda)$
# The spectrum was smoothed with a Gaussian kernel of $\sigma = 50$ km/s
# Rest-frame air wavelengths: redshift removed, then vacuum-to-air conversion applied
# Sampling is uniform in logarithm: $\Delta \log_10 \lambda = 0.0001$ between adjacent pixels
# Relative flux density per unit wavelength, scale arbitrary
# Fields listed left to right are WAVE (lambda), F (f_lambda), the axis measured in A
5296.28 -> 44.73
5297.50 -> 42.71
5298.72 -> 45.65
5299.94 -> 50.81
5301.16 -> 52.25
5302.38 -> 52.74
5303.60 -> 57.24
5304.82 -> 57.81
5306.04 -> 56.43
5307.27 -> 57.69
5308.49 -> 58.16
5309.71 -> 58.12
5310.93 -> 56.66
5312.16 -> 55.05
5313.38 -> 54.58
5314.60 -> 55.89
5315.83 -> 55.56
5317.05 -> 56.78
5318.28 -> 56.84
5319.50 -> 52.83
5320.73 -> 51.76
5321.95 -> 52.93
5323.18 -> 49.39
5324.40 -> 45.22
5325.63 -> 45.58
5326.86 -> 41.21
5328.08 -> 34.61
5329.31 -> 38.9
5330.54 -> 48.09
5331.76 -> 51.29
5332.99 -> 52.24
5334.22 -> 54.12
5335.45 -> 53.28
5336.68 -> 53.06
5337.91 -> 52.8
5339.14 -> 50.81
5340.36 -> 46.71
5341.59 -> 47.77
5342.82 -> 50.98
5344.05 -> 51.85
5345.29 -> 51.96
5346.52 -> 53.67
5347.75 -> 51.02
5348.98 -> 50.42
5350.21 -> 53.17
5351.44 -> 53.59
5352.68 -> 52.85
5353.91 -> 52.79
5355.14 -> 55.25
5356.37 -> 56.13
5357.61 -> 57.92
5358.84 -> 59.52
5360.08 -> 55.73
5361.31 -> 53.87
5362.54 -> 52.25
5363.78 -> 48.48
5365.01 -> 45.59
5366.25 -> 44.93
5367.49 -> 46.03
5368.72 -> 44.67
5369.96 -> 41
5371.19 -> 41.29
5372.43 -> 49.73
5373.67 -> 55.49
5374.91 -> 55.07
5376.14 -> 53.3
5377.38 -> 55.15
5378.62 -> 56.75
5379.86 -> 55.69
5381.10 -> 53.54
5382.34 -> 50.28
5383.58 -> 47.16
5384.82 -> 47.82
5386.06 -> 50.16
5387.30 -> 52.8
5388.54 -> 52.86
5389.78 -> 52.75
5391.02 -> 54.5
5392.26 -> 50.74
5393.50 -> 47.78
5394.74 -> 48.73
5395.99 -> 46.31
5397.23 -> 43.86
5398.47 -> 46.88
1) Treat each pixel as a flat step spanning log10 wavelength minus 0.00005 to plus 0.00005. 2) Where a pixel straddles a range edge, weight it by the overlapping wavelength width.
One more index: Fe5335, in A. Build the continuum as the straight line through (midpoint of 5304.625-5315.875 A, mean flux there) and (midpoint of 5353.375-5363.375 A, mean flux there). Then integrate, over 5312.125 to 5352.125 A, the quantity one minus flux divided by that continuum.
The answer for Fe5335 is 3.81 A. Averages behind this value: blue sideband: 56.6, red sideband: 55.3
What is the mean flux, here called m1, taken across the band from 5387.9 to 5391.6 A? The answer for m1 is 53.4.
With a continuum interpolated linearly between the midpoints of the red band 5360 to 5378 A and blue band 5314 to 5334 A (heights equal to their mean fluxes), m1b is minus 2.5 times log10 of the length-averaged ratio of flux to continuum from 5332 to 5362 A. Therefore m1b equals -0.08 mag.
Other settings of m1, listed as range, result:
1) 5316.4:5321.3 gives 54.6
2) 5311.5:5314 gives 54.8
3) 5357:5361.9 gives 56.8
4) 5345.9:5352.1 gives 52.4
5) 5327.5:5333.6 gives 45.1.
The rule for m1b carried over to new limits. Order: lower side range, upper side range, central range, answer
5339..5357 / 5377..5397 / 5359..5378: 0.04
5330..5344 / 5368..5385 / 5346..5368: -0.03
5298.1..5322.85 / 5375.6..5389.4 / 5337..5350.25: 0.05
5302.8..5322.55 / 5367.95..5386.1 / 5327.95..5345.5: 0.09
